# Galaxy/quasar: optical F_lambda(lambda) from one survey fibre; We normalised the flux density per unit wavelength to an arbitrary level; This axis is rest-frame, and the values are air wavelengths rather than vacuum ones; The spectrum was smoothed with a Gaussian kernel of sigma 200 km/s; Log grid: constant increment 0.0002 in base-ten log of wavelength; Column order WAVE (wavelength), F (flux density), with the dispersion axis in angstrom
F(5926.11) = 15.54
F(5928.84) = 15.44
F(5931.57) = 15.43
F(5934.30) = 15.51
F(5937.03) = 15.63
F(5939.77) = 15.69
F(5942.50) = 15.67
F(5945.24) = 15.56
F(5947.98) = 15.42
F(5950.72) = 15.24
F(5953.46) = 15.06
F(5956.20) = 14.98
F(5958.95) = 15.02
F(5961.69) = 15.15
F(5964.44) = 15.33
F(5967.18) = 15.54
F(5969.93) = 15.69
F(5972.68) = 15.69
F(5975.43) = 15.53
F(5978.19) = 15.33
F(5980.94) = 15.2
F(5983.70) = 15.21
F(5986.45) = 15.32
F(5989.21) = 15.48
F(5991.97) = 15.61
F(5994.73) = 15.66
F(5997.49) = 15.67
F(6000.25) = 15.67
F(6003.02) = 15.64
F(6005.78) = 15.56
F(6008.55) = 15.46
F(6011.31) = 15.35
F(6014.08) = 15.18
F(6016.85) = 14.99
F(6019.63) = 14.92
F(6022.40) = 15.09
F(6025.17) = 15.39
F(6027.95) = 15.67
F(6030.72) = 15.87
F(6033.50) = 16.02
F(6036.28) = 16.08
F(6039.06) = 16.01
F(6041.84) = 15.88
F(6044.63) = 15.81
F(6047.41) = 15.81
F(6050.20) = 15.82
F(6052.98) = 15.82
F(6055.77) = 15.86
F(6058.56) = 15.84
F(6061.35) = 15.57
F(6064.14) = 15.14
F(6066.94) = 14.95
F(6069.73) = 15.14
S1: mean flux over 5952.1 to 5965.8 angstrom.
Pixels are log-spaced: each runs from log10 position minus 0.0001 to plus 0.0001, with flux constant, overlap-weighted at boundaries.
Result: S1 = 15.1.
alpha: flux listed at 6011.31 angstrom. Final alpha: 15.35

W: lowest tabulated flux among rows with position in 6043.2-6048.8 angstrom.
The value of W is 15.81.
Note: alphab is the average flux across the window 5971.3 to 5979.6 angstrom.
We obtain 15.5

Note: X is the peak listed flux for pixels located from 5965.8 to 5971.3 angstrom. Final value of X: 15.69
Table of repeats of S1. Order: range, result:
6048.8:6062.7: 15.8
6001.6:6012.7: 15.5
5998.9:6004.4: 15.6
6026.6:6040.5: 15.9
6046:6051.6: 15.8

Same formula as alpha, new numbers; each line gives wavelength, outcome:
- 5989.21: 15.48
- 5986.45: 15.32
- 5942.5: 15.67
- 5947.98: 15.42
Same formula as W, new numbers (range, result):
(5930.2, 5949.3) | 15.42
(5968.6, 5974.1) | 15.69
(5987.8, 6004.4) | 15.48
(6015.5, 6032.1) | 14.92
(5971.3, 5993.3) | 15.2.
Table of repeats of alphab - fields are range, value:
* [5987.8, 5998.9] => 15.6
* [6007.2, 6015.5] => 15.3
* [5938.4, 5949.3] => 15.6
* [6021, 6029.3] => 15.4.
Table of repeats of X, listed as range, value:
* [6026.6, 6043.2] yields 16.08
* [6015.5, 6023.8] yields 15.09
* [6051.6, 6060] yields 15.86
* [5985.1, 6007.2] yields 15.67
